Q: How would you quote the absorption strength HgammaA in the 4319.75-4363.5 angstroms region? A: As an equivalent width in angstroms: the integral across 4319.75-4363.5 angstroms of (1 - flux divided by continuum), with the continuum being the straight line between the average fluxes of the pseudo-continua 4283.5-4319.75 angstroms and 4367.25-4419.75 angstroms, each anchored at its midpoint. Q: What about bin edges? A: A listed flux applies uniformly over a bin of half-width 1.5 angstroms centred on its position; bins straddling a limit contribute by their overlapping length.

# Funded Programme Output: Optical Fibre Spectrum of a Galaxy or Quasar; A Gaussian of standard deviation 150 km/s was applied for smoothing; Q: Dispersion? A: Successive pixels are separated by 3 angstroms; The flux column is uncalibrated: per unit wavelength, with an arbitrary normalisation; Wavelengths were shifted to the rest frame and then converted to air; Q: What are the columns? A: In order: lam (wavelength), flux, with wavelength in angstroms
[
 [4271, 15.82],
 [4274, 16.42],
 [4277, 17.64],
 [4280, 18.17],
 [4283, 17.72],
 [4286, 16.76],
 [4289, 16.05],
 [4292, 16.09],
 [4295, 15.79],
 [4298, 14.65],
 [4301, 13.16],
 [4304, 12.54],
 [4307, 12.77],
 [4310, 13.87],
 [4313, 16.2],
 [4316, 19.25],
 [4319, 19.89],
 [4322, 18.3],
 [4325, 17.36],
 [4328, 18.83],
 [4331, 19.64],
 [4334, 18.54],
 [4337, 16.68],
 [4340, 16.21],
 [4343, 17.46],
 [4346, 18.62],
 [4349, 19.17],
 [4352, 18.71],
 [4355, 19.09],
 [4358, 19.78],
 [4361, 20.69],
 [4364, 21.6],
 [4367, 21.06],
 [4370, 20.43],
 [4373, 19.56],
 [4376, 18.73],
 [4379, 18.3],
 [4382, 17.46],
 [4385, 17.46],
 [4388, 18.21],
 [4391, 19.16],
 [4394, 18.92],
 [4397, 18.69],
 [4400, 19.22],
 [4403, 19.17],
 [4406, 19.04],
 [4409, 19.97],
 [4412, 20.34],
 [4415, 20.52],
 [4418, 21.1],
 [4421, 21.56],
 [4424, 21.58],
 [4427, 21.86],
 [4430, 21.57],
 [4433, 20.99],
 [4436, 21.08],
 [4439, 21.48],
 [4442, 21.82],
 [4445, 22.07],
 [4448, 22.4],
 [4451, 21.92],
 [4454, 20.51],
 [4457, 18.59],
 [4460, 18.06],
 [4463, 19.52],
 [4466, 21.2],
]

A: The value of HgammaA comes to -3.7 angstroms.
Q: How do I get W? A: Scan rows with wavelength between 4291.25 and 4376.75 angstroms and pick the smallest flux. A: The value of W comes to 12.54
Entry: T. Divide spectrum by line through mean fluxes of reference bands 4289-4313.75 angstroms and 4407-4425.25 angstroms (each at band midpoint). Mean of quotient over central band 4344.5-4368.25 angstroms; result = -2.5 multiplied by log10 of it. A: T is -0.14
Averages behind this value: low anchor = 14.4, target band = 19.8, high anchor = 20.8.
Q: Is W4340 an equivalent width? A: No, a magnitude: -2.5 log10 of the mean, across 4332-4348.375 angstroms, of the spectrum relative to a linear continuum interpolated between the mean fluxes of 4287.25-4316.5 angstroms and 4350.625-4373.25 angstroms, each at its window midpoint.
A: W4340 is 0.04 mag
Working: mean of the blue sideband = 14.9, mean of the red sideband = 20.2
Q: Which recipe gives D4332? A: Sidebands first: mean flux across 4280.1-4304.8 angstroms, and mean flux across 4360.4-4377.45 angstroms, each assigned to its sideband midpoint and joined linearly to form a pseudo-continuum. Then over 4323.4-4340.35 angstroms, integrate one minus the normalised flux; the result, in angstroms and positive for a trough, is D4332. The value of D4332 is 0.0 angstroms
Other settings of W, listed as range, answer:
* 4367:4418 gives 17.46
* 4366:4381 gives 18.3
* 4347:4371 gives 18.71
